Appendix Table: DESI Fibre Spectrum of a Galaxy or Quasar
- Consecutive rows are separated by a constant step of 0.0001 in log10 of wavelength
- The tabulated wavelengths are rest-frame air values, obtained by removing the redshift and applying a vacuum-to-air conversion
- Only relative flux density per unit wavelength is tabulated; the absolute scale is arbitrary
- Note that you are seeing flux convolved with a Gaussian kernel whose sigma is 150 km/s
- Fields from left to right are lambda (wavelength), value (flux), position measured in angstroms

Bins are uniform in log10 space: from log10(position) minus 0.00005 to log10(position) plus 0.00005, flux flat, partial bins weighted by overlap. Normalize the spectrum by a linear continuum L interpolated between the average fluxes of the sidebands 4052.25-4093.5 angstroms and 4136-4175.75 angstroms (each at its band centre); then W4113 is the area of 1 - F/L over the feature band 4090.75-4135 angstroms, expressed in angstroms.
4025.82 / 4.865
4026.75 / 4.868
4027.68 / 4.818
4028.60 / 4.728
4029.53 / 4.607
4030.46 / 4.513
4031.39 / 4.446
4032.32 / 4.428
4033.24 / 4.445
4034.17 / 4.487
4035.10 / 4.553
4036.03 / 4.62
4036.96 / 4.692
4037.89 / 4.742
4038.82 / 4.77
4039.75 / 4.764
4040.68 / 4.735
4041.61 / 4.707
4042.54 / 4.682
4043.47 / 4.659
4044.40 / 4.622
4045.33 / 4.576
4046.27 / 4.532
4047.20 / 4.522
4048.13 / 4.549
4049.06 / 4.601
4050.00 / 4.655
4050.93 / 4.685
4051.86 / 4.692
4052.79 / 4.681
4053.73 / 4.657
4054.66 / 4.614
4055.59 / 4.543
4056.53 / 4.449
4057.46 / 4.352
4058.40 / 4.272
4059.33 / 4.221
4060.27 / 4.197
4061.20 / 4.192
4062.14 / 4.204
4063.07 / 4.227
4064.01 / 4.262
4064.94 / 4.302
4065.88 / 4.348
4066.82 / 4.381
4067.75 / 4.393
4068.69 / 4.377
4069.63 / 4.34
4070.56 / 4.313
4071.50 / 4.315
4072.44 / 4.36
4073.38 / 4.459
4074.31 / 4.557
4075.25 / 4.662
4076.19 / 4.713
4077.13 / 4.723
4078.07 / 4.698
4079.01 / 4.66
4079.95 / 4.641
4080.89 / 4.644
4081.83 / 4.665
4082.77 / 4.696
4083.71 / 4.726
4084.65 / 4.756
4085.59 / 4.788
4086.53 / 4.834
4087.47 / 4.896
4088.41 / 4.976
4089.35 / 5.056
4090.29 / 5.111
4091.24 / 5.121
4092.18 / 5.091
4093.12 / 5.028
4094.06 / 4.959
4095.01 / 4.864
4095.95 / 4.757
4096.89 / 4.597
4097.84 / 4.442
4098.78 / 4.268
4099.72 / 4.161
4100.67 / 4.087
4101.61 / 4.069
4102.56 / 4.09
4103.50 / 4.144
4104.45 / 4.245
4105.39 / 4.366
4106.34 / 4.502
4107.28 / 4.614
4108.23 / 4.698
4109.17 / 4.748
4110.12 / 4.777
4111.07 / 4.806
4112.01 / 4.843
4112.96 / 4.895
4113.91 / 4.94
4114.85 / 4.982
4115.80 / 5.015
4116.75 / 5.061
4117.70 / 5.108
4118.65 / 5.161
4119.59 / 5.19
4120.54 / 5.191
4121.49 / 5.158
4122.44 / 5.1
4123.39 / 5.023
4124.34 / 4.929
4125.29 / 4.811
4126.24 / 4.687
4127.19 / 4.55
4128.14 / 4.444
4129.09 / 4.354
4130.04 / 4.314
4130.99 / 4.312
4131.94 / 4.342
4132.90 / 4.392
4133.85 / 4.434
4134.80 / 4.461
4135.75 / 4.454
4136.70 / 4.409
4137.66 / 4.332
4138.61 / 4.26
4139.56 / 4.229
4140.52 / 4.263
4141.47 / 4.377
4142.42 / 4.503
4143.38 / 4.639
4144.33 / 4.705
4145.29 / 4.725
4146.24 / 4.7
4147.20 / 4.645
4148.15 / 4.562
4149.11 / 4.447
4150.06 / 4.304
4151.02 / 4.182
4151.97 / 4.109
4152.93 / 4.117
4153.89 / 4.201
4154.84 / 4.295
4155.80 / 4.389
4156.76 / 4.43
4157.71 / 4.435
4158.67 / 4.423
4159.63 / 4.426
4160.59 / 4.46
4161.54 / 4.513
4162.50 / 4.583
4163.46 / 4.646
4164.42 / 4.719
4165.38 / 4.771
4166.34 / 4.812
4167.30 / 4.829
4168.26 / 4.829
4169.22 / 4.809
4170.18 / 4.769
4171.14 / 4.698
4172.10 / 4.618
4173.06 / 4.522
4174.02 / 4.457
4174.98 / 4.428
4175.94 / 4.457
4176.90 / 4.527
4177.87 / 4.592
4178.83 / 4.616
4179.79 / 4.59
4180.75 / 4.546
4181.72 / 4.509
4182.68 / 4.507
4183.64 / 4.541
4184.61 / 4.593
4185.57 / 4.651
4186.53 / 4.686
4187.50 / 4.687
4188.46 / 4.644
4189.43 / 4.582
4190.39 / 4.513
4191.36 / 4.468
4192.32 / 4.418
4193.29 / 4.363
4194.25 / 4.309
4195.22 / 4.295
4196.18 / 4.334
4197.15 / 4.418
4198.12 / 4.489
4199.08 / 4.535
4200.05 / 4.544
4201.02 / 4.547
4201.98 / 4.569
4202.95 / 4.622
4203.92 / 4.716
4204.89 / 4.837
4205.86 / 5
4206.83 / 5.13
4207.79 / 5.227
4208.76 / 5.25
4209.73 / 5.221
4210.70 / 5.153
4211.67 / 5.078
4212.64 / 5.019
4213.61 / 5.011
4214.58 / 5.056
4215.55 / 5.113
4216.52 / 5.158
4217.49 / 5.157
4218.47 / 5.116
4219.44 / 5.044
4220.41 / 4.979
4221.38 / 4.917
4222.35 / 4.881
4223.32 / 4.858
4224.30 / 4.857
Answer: -1.4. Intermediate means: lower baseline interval 4.58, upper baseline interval 4.5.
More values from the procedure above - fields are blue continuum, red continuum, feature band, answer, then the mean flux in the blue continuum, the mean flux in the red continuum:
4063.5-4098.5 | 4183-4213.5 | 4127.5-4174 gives 1.96 angstroms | 4.66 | 4.7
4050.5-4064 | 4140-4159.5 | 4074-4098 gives -2.06 angstroms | 4.42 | 4.42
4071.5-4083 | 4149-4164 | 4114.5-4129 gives -1.52 angstroms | 4.61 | 4.37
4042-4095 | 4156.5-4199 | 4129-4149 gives 0.53 angstroms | 4.6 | 4.56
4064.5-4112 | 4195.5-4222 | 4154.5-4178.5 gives 1.06 angstroms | 4.6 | 4.89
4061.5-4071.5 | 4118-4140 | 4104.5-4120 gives -0.98 angstroms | 4.31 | 4.64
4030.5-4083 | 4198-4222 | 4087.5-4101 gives -0.40 angstroms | 4.52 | 4.95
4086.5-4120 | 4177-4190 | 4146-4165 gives 0.88 angstroms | 4.74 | 4.59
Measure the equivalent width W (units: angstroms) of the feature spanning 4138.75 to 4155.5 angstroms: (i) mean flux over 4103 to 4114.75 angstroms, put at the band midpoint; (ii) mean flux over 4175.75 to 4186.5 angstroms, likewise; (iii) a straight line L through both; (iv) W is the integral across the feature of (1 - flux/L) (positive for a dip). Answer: 0.7 angstroms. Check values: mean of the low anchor 4.64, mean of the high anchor 4.57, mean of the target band 4.41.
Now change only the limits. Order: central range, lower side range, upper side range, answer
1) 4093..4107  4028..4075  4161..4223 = 0.5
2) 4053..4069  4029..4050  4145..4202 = 0.8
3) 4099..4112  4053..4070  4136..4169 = 0.0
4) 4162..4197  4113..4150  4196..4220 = 1.7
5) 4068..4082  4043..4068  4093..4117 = -0.1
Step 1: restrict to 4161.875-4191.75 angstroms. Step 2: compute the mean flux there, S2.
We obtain 4.62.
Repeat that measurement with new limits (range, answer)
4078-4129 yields 4.75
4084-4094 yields 4.96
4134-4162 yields 4.41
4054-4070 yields 4.34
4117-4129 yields 4.93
